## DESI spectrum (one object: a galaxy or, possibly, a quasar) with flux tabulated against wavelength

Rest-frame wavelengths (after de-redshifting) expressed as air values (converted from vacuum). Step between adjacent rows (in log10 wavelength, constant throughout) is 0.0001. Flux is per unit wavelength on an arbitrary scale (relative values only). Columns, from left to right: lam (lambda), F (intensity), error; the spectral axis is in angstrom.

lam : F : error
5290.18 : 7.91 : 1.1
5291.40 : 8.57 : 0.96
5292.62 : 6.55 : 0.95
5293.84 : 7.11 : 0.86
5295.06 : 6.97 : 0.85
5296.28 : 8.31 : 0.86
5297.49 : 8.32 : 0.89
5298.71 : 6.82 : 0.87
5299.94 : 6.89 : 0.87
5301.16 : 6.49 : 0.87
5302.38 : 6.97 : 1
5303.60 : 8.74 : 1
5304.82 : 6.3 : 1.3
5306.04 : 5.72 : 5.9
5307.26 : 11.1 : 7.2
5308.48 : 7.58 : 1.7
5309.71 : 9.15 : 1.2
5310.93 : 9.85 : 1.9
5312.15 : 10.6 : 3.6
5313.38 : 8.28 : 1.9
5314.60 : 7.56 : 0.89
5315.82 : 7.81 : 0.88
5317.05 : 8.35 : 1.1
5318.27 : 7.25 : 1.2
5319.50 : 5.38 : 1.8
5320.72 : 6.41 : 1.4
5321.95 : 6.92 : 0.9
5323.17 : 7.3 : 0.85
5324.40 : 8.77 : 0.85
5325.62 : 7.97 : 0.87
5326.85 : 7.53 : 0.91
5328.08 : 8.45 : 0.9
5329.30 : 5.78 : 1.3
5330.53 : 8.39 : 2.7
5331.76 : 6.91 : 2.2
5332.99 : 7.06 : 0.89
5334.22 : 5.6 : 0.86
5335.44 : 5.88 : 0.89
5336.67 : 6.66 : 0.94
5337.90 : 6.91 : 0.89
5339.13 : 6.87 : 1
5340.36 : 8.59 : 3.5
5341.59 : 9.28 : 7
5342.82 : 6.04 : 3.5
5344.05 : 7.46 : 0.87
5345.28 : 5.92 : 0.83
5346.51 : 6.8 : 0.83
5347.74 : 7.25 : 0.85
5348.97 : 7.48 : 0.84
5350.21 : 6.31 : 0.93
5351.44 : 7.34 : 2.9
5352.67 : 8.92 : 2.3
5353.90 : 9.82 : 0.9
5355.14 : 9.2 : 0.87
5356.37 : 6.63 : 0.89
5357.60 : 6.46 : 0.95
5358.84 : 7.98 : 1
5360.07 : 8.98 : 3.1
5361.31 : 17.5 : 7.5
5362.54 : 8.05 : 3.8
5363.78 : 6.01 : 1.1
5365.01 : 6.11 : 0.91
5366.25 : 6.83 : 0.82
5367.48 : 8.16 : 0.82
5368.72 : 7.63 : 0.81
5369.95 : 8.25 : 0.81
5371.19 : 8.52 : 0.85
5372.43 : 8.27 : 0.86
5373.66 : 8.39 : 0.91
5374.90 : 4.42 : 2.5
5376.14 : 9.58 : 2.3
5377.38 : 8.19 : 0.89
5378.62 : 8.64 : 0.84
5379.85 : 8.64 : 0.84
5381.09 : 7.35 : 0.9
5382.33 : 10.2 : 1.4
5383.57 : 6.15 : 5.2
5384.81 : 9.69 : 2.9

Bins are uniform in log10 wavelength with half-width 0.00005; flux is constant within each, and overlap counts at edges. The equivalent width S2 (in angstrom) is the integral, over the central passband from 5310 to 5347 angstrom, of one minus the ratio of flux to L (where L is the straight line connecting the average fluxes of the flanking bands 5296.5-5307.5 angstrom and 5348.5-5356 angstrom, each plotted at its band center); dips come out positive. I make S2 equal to 1.60 angstrom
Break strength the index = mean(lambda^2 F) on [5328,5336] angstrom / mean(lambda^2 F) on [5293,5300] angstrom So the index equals 0.93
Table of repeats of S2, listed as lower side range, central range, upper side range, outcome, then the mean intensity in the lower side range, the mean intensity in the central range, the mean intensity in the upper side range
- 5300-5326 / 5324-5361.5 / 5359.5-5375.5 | 1.87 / 7.81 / 7.65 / 8.24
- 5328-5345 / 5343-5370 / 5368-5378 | -1.39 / 7.07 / 7.92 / 7.91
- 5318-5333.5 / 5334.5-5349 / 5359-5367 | 1.62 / 7.24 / 7.05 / 8.85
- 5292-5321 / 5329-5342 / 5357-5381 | 1.41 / 7.7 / 7.08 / 8.22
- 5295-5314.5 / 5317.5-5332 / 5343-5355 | 0.94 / 8.03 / 7.28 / 7.49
